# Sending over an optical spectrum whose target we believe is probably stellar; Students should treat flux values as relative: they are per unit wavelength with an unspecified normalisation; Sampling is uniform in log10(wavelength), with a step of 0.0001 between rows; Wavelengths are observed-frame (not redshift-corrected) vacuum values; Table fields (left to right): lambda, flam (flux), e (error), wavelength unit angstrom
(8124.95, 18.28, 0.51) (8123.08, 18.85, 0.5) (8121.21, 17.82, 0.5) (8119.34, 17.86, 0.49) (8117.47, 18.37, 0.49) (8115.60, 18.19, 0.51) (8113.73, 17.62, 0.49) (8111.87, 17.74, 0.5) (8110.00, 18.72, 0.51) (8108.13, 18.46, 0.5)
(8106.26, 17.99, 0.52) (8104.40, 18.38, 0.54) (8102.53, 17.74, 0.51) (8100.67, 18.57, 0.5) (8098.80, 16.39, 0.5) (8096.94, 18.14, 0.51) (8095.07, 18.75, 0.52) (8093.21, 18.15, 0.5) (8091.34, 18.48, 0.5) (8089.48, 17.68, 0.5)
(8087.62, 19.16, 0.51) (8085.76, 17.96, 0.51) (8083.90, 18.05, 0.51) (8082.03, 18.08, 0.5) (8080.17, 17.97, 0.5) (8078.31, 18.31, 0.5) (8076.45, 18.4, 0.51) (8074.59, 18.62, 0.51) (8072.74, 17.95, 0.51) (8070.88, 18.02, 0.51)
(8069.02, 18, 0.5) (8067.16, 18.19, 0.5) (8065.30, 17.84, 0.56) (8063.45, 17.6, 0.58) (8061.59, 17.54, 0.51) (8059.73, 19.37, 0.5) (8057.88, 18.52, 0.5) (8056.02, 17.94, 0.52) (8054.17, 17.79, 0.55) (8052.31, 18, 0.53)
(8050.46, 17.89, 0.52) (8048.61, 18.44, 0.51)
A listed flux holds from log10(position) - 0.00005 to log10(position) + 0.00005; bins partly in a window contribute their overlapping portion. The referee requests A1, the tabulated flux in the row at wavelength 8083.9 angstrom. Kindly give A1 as 18.05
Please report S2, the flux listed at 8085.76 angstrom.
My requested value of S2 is 17.96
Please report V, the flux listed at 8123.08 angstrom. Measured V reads 18.85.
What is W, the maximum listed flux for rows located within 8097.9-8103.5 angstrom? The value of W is 18.57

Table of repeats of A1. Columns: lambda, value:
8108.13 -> 18.46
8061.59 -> 17.54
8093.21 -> 18.15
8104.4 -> 18.38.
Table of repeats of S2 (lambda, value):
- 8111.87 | 17.74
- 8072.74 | 17.95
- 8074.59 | 18.62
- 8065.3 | 17.84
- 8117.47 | 18.37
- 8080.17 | 17.97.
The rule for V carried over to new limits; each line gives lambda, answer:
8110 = 18.72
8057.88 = 18.52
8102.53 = 17.74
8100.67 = 18.57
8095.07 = 18.75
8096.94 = 18.14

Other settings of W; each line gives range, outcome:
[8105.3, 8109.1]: 18.46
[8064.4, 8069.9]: 18.19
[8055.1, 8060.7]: 19.37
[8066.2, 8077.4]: 18.62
